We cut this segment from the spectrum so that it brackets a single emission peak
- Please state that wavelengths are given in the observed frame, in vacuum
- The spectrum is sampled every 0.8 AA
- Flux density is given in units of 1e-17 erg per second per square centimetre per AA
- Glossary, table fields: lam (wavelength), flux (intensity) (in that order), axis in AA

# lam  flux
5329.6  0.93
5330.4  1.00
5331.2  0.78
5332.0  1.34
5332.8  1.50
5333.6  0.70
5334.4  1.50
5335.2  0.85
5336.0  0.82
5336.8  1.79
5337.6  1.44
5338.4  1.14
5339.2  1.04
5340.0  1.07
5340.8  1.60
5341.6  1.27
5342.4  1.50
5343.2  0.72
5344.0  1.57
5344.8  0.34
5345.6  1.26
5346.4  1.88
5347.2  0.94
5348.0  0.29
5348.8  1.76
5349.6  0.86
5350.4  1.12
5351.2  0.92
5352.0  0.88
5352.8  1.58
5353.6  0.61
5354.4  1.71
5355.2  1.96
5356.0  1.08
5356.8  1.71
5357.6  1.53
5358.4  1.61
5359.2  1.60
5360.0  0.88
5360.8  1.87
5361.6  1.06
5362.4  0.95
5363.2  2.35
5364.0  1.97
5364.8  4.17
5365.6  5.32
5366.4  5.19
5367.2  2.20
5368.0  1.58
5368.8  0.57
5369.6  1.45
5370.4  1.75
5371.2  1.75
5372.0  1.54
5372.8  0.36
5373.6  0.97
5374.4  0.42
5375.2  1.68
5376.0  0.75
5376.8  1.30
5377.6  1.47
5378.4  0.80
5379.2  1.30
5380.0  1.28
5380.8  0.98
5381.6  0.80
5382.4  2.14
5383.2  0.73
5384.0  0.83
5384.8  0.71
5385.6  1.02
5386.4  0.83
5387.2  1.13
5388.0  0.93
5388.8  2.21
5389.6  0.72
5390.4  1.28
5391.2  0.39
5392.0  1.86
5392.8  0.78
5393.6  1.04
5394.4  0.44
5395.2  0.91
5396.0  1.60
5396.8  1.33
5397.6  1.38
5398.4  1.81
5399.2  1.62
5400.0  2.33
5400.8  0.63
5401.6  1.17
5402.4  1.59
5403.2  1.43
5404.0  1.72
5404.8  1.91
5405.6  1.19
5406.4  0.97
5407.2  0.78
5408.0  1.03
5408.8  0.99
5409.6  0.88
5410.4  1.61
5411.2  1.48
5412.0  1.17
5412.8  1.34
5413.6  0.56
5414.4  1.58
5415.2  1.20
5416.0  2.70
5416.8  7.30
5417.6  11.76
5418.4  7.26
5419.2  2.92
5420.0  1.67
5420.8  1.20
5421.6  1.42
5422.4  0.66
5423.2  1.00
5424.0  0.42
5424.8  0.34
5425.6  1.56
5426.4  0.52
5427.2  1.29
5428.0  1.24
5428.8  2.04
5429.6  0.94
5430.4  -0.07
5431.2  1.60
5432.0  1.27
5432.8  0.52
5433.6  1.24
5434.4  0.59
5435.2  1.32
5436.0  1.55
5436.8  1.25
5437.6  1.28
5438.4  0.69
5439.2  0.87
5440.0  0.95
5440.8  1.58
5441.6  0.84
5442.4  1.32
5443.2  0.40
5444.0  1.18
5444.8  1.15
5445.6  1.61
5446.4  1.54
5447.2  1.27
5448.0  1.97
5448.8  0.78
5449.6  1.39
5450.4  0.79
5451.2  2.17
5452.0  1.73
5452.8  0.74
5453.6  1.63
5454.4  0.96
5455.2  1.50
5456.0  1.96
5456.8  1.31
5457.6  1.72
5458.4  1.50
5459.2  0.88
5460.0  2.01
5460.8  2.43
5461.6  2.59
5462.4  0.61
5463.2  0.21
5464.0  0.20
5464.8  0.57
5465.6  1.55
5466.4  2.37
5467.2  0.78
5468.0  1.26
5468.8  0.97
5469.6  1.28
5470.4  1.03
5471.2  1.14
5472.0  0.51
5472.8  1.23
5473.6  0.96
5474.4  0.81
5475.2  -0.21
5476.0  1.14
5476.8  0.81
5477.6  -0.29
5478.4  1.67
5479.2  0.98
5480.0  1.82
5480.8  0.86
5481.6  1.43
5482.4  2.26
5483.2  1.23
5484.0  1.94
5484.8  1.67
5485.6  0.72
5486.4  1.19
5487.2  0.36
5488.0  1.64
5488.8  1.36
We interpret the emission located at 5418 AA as [O III] 5007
